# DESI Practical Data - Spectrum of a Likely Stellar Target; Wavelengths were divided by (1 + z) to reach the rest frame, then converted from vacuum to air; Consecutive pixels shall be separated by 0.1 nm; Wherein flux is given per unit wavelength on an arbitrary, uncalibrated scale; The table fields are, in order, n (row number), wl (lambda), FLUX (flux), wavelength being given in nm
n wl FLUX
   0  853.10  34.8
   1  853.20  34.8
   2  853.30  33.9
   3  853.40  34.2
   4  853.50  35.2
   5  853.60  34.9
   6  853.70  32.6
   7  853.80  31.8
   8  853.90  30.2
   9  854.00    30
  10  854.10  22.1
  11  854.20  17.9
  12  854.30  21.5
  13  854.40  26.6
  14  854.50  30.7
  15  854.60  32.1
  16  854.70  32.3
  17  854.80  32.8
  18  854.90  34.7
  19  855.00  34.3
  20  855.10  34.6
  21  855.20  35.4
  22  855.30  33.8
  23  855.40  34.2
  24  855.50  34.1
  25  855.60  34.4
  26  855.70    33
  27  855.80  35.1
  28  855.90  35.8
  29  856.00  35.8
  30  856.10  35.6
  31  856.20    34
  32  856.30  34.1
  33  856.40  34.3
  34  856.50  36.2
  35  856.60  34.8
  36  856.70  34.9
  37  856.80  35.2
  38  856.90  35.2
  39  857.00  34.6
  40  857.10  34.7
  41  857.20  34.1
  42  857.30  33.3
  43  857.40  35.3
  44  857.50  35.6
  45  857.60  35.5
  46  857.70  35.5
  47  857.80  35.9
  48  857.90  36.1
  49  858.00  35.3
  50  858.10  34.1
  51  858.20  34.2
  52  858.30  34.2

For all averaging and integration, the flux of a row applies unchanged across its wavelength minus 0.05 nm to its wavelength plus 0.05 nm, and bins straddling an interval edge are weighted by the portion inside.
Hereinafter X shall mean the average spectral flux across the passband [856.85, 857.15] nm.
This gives 34.8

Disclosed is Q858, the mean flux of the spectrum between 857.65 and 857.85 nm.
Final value 35.7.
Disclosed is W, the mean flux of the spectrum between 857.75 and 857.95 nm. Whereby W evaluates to 36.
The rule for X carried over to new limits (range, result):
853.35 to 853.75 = 34.2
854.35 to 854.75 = 30.4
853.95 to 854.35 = 22.9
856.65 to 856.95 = 35.1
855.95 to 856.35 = 34.9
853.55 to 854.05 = 31.9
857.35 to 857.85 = 35.6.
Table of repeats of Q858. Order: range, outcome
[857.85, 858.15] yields 35.2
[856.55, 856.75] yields 34.9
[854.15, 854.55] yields 24.2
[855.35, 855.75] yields 33.9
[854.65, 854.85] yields 32.5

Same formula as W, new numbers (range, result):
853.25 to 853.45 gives 34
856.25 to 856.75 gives 34.9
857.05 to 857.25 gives 34.4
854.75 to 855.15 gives 34.1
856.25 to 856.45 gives 34.2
